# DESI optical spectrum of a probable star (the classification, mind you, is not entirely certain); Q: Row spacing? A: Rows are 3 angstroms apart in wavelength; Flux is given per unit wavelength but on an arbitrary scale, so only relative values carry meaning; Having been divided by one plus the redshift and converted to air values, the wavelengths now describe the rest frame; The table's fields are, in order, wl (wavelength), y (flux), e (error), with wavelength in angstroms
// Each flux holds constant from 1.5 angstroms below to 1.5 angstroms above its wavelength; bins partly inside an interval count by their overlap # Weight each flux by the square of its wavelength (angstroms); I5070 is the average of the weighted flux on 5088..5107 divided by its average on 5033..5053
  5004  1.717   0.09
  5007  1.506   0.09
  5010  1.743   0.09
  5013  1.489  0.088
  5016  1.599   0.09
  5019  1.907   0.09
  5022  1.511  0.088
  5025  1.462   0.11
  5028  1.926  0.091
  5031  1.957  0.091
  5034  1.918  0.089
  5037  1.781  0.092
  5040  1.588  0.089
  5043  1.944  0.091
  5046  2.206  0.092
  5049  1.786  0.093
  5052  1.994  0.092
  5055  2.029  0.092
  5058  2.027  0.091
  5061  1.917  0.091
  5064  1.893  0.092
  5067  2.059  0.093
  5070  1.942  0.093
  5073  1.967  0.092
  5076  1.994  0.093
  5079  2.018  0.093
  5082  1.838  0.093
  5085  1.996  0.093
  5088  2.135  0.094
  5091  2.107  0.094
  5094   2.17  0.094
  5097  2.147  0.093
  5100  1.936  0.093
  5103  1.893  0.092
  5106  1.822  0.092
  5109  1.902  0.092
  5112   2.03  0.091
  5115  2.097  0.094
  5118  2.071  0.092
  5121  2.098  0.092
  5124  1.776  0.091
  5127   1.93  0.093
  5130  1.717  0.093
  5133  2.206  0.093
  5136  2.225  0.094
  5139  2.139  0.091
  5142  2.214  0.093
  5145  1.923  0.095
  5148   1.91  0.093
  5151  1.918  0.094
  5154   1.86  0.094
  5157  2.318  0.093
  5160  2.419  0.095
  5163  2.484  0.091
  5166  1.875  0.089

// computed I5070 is 1.10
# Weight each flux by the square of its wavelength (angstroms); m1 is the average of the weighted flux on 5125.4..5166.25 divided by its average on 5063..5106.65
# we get 1.07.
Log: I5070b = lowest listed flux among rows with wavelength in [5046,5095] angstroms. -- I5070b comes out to 1.786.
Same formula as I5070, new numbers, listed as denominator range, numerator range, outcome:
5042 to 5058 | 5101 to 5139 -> 1.02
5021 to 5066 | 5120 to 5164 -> 1.15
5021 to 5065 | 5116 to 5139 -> 1.12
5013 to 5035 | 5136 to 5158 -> 1.24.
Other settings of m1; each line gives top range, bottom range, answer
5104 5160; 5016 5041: 1.20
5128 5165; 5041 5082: 1.10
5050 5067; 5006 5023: 1.23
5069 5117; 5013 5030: 1.23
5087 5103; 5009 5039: 1.24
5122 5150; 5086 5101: 0.97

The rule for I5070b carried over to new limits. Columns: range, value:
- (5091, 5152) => 1.717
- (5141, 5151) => 1.91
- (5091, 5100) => 1.936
